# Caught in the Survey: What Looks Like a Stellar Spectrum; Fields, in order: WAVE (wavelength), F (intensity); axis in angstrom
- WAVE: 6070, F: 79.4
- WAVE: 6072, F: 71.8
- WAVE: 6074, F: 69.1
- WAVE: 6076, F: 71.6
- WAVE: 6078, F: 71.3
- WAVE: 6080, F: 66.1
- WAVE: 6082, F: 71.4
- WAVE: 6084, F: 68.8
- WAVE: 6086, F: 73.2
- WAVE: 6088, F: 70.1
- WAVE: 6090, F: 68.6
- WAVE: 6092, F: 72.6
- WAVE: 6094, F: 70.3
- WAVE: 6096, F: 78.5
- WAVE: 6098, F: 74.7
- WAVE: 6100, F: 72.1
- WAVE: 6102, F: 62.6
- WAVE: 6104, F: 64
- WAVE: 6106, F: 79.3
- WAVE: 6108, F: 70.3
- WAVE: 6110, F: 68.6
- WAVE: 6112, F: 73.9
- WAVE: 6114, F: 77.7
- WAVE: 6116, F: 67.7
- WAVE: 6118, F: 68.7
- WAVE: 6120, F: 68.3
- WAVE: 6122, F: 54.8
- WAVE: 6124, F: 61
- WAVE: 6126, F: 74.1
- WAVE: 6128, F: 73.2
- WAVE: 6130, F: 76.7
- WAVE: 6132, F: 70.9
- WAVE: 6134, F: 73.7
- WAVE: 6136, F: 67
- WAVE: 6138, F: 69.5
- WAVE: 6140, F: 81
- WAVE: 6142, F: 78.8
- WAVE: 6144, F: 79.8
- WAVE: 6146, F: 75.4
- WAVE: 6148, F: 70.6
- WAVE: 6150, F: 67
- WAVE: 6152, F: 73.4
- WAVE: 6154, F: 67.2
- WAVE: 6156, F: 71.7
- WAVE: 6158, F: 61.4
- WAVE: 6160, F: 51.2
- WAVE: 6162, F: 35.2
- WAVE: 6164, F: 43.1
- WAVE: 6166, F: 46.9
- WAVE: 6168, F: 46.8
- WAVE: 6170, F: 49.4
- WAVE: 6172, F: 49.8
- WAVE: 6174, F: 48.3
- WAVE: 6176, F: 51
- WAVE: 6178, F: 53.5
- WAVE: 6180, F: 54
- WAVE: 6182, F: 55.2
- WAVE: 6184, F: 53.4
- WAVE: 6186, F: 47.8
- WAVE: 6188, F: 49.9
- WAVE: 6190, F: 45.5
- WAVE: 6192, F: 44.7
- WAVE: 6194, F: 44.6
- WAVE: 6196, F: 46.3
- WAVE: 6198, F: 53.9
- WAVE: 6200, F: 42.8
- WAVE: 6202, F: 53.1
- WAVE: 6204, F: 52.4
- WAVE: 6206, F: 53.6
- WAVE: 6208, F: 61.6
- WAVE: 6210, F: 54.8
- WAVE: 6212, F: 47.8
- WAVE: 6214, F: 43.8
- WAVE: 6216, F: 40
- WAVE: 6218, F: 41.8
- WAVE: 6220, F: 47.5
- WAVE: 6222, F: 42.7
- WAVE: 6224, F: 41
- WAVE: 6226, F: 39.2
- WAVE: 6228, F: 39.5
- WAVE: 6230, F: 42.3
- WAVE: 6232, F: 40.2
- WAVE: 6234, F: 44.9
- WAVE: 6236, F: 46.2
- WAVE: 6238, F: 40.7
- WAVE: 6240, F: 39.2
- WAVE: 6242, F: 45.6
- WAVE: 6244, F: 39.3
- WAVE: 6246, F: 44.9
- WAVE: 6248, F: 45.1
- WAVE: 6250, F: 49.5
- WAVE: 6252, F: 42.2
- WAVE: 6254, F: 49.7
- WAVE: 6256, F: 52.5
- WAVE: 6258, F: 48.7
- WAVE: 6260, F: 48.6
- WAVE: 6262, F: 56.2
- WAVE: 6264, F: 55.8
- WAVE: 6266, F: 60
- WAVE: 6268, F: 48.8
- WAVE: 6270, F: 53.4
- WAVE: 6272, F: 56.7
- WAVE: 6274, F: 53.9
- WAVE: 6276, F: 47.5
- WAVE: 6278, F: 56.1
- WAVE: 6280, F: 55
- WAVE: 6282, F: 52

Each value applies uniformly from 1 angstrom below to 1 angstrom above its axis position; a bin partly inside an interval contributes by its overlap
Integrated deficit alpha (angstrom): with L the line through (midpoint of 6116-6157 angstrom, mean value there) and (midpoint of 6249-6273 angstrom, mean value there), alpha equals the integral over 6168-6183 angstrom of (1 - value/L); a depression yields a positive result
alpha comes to 3.2 angstrom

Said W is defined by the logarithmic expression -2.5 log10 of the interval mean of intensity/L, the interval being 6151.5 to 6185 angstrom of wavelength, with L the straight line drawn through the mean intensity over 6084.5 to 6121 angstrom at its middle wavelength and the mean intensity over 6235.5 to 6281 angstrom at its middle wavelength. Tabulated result 0.16 mag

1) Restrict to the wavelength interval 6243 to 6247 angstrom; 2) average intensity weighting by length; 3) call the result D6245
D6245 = 42.1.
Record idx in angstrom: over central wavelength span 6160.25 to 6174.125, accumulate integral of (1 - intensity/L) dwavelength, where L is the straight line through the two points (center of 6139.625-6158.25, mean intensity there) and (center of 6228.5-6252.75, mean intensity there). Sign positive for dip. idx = 4.4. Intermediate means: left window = 72.8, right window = 43.3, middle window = 45.8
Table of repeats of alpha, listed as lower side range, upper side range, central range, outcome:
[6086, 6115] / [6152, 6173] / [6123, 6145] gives -4.2 angstrom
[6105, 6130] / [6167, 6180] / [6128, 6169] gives -4.2 angstrom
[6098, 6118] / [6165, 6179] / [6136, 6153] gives -4.5 angstrom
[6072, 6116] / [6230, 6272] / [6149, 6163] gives 0.2 angstrom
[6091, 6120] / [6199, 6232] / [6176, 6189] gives 0.4 angstrom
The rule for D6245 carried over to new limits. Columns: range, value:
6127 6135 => 73.6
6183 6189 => 50.4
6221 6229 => 40.6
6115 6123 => 64.9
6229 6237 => 43.4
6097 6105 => 68.3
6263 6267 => 57.9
